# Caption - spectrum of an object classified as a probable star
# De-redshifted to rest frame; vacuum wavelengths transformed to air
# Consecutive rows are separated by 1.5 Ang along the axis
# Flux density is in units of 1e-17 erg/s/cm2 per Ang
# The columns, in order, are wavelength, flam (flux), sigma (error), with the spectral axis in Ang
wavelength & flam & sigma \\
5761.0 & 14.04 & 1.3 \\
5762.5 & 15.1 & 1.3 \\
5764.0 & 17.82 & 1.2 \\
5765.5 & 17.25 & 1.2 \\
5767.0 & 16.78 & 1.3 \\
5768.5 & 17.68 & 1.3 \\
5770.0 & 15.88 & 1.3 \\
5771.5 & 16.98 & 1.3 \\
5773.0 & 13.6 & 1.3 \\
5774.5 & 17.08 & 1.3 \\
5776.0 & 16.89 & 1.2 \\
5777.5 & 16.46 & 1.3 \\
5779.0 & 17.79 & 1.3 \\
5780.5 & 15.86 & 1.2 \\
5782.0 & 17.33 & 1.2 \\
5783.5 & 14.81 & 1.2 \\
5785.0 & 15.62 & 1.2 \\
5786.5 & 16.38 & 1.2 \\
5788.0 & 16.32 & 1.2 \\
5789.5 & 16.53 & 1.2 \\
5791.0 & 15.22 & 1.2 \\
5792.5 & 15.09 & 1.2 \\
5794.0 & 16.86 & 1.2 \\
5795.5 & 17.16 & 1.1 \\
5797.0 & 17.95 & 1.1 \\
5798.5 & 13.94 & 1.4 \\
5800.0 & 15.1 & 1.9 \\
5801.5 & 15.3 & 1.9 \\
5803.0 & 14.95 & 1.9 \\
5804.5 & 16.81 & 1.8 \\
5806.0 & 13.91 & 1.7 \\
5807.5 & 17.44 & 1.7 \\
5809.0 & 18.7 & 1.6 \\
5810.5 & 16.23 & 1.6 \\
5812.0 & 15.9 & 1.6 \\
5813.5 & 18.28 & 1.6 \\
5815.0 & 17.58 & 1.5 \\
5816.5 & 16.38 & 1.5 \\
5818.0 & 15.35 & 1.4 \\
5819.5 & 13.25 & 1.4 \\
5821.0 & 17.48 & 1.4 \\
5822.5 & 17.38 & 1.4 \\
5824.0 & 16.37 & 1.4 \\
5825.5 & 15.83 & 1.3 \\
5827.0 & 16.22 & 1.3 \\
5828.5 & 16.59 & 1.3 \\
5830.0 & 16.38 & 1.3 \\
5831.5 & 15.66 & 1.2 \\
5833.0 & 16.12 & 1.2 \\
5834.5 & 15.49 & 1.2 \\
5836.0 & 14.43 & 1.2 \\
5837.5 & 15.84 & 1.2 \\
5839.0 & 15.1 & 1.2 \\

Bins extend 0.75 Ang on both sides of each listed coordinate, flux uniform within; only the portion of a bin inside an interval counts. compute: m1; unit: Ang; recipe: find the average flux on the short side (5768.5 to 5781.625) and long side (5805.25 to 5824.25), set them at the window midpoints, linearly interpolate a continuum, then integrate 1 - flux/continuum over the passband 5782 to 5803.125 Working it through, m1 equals 0.7 Ang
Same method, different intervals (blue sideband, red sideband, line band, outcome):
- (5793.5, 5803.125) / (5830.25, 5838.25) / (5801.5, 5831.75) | -1.1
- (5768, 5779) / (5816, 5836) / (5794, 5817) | -0.3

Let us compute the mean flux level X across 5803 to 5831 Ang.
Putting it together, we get 16.4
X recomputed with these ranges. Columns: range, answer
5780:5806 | 15.9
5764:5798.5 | 16.4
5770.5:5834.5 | 16.2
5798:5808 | 15.3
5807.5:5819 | 16.9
